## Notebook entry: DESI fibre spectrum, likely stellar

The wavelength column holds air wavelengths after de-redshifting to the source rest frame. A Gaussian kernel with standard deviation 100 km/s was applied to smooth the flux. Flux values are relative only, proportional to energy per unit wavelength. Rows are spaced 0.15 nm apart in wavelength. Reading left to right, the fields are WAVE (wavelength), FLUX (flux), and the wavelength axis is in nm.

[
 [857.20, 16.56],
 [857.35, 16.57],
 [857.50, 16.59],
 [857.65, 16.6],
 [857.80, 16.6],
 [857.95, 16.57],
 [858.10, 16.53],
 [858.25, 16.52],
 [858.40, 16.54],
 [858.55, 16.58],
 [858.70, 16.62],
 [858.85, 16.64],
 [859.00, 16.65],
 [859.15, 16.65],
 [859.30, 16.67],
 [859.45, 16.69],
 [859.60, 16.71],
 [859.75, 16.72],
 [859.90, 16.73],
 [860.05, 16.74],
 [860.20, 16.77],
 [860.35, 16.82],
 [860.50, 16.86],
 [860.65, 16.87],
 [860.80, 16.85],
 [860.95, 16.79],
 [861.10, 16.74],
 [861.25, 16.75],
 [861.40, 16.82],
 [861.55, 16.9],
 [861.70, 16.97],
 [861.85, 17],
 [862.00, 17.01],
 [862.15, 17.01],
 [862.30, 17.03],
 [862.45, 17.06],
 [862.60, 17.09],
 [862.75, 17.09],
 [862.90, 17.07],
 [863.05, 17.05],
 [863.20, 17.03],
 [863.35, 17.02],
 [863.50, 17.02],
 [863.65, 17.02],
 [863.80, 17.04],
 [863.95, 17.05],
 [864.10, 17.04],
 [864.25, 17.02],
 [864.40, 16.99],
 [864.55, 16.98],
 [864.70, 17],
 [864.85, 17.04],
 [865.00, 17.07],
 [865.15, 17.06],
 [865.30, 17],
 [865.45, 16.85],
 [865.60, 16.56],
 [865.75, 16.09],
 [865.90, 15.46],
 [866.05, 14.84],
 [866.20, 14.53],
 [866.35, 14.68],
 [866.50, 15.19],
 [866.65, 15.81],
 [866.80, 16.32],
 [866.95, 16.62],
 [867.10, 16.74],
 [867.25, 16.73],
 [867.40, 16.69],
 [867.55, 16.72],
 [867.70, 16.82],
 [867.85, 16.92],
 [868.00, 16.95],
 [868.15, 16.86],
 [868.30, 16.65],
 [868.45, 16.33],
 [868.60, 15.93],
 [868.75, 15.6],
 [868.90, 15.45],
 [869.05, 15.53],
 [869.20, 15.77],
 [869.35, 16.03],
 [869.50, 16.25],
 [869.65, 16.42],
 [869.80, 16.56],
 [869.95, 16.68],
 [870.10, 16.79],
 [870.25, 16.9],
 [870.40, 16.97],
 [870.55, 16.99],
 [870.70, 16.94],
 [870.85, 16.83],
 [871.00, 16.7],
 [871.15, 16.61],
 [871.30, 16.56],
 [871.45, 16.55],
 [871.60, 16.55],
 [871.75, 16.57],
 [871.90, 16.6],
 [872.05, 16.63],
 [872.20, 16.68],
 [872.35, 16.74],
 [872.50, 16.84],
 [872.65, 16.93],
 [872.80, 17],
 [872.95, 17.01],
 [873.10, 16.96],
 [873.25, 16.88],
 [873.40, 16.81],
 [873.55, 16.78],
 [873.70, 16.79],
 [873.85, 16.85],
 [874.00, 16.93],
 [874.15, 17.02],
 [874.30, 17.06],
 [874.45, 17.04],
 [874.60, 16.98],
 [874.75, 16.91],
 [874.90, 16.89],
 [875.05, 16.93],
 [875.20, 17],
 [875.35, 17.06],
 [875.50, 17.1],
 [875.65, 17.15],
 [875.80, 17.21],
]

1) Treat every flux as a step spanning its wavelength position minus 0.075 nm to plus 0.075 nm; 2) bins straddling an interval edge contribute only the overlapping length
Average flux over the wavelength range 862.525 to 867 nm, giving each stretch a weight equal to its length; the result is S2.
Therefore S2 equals 16.6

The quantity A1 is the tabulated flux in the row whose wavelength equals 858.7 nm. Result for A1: 16.62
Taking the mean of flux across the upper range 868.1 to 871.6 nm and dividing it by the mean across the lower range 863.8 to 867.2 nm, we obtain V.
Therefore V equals 1.0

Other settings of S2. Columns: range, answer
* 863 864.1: 17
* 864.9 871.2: 16.3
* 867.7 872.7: 16.5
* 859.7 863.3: 16.9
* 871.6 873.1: 16.8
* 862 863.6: 17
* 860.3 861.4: 16.8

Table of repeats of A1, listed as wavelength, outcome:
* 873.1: 16.96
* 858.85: 16.64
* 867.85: 16.92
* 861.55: 16.9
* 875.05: 16.93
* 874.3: 17.06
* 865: 17.07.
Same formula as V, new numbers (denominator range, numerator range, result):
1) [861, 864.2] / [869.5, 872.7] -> 0.98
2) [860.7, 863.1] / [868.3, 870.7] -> 0.96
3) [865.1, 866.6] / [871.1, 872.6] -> 1.05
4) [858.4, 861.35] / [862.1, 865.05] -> 1.02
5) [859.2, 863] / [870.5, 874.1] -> 0.99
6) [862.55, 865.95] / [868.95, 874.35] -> 0.99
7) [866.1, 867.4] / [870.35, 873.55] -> 1.06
